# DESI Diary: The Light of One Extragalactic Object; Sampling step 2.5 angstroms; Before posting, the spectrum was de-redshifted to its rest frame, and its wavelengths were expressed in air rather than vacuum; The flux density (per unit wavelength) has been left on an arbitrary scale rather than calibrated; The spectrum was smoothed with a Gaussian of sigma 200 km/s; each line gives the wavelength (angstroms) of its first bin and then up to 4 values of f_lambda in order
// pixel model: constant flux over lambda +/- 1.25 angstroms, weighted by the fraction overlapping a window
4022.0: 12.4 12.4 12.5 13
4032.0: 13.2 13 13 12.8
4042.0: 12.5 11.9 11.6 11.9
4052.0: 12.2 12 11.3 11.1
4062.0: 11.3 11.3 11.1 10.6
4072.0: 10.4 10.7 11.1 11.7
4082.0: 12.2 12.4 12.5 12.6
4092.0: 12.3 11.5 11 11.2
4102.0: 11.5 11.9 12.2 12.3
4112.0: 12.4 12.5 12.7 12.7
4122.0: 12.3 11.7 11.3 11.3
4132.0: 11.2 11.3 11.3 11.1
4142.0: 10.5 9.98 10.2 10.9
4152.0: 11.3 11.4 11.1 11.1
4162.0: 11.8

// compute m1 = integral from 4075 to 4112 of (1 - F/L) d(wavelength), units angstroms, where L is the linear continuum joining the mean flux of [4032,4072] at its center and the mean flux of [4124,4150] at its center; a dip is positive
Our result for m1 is -1.5 angstroms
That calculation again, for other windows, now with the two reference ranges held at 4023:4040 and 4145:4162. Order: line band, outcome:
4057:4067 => 0.93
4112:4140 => -0.93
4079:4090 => -0.23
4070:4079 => 1.03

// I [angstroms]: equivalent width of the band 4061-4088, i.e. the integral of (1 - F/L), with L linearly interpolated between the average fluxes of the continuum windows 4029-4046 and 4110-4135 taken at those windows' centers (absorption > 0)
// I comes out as 2.2 angstroms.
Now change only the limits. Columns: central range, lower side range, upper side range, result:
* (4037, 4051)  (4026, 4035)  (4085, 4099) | 0.6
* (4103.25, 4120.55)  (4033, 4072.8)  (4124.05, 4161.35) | -1.7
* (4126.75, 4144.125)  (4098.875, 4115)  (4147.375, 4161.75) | 0.6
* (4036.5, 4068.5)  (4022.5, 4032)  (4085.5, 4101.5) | 1.5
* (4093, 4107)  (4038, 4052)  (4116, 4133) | 0.5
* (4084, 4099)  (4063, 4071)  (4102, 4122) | -0.4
